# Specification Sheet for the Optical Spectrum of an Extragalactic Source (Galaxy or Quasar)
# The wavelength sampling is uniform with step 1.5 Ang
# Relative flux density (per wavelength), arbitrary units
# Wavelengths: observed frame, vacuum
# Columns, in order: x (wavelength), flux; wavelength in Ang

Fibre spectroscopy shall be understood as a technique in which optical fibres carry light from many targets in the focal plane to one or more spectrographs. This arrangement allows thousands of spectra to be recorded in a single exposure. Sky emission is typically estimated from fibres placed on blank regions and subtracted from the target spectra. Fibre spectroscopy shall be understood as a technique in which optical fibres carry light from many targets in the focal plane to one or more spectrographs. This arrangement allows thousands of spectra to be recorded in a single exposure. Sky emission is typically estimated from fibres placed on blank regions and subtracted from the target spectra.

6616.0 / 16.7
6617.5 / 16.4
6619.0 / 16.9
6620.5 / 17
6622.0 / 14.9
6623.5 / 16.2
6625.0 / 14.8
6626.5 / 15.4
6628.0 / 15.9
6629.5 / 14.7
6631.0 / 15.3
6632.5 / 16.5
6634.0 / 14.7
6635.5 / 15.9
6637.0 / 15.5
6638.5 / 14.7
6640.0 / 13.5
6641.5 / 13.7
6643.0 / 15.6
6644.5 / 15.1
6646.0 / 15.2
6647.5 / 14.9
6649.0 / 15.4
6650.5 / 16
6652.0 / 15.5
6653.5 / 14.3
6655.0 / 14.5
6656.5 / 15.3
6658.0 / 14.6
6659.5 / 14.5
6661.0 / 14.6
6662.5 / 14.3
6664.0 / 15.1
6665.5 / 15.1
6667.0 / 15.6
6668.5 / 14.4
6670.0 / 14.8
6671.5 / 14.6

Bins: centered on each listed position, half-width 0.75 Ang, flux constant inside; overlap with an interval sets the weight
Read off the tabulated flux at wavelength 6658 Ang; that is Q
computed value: 14.6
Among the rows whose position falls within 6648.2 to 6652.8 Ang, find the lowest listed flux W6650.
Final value 15.4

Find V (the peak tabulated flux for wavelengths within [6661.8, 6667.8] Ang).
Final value 15.6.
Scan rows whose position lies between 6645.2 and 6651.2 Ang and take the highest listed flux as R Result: 16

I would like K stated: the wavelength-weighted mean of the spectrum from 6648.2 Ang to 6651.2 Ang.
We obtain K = 15.7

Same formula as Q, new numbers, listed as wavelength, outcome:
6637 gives 15.5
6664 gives 15.1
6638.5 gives 14.7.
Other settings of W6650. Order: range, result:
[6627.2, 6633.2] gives 14.7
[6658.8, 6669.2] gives 14.3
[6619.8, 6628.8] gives 14.8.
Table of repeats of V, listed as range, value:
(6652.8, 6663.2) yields 15.3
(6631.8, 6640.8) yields 16.5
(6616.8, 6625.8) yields 17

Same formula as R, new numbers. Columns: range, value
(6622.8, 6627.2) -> 16.2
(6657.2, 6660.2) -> 14.6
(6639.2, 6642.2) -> 13.7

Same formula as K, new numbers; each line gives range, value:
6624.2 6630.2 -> 15.2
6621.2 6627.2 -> 15.3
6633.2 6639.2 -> 15.2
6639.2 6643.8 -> 14.3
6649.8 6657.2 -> 15.1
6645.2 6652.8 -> 15.4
